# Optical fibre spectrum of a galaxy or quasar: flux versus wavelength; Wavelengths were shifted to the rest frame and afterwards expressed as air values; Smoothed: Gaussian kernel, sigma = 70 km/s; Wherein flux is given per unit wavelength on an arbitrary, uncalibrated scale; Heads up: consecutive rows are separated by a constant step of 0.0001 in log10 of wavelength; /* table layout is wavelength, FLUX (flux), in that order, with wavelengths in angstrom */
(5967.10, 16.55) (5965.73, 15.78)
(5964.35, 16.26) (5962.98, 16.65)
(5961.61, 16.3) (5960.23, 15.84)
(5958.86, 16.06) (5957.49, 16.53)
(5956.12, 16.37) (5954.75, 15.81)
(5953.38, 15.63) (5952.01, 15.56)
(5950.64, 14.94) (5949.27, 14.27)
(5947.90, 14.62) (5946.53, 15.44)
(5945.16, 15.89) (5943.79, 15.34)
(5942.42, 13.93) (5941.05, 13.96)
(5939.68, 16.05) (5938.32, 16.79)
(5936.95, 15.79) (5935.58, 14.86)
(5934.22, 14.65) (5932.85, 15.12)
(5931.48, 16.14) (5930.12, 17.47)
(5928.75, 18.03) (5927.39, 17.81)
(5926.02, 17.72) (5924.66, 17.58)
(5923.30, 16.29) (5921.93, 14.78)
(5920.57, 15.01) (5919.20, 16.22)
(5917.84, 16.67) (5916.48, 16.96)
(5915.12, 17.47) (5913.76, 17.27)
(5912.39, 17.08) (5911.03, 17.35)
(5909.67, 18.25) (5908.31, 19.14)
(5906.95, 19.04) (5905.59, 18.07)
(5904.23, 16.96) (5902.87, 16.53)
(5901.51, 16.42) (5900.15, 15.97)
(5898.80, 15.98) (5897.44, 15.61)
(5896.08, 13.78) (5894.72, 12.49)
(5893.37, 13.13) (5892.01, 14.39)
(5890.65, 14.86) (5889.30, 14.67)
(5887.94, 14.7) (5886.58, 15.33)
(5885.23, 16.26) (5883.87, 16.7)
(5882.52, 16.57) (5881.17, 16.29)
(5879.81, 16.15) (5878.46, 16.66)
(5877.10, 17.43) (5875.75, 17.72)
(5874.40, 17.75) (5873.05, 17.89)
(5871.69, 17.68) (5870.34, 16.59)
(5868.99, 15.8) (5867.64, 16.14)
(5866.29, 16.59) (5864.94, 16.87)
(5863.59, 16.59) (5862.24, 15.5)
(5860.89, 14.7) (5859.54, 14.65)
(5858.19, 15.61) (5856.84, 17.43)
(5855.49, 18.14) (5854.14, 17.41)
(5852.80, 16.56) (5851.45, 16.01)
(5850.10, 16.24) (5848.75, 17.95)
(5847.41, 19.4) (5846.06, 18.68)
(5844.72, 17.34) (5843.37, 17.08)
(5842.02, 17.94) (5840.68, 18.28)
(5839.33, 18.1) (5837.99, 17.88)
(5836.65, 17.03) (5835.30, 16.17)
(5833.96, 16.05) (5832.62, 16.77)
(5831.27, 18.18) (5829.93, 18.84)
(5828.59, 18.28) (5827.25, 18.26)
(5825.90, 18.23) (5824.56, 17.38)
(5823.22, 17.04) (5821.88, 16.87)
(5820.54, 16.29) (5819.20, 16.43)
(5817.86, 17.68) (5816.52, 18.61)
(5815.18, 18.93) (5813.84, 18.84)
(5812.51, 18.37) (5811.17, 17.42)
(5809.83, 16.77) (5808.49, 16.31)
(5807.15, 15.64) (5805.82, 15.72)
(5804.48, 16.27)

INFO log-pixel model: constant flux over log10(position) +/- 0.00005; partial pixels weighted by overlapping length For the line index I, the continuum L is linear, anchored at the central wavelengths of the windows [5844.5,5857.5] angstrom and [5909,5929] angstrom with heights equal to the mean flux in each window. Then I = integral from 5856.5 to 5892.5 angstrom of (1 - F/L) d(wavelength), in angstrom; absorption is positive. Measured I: 2.34 angstrom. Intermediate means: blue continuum 17.5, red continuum 16.9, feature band 16.2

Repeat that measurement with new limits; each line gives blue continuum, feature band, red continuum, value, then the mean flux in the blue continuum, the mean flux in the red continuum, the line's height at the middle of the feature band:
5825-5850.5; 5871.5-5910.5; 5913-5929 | 1.9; 17.7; 16.8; 17.1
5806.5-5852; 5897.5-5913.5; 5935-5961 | -1.1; 17.5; 15.5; 16.2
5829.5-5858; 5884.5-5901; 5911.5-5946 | 1.9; 17.5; 16.2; 16.7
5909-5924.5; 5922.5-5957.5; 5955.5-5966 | 1.3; 16.7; 16.2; 16.5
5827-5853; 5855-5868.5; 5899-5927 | 0.9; 17.6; 17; 17.4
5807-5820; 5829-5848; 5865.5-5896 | -0.8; 17.6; 16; 17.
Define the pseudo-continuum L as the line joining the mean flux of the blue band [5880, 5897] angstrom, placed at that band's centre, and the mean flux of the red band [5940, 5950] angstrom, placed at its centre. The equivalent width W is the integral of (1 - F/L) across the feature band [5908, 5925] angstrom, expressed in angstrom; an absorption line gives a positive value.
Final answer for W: -2.25 angstrom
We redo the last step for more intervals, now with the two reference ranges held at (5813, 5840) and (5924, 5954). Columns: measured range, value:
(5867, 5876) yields -0.1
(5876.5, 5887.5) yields 0.2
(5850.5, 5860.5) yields 0.4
